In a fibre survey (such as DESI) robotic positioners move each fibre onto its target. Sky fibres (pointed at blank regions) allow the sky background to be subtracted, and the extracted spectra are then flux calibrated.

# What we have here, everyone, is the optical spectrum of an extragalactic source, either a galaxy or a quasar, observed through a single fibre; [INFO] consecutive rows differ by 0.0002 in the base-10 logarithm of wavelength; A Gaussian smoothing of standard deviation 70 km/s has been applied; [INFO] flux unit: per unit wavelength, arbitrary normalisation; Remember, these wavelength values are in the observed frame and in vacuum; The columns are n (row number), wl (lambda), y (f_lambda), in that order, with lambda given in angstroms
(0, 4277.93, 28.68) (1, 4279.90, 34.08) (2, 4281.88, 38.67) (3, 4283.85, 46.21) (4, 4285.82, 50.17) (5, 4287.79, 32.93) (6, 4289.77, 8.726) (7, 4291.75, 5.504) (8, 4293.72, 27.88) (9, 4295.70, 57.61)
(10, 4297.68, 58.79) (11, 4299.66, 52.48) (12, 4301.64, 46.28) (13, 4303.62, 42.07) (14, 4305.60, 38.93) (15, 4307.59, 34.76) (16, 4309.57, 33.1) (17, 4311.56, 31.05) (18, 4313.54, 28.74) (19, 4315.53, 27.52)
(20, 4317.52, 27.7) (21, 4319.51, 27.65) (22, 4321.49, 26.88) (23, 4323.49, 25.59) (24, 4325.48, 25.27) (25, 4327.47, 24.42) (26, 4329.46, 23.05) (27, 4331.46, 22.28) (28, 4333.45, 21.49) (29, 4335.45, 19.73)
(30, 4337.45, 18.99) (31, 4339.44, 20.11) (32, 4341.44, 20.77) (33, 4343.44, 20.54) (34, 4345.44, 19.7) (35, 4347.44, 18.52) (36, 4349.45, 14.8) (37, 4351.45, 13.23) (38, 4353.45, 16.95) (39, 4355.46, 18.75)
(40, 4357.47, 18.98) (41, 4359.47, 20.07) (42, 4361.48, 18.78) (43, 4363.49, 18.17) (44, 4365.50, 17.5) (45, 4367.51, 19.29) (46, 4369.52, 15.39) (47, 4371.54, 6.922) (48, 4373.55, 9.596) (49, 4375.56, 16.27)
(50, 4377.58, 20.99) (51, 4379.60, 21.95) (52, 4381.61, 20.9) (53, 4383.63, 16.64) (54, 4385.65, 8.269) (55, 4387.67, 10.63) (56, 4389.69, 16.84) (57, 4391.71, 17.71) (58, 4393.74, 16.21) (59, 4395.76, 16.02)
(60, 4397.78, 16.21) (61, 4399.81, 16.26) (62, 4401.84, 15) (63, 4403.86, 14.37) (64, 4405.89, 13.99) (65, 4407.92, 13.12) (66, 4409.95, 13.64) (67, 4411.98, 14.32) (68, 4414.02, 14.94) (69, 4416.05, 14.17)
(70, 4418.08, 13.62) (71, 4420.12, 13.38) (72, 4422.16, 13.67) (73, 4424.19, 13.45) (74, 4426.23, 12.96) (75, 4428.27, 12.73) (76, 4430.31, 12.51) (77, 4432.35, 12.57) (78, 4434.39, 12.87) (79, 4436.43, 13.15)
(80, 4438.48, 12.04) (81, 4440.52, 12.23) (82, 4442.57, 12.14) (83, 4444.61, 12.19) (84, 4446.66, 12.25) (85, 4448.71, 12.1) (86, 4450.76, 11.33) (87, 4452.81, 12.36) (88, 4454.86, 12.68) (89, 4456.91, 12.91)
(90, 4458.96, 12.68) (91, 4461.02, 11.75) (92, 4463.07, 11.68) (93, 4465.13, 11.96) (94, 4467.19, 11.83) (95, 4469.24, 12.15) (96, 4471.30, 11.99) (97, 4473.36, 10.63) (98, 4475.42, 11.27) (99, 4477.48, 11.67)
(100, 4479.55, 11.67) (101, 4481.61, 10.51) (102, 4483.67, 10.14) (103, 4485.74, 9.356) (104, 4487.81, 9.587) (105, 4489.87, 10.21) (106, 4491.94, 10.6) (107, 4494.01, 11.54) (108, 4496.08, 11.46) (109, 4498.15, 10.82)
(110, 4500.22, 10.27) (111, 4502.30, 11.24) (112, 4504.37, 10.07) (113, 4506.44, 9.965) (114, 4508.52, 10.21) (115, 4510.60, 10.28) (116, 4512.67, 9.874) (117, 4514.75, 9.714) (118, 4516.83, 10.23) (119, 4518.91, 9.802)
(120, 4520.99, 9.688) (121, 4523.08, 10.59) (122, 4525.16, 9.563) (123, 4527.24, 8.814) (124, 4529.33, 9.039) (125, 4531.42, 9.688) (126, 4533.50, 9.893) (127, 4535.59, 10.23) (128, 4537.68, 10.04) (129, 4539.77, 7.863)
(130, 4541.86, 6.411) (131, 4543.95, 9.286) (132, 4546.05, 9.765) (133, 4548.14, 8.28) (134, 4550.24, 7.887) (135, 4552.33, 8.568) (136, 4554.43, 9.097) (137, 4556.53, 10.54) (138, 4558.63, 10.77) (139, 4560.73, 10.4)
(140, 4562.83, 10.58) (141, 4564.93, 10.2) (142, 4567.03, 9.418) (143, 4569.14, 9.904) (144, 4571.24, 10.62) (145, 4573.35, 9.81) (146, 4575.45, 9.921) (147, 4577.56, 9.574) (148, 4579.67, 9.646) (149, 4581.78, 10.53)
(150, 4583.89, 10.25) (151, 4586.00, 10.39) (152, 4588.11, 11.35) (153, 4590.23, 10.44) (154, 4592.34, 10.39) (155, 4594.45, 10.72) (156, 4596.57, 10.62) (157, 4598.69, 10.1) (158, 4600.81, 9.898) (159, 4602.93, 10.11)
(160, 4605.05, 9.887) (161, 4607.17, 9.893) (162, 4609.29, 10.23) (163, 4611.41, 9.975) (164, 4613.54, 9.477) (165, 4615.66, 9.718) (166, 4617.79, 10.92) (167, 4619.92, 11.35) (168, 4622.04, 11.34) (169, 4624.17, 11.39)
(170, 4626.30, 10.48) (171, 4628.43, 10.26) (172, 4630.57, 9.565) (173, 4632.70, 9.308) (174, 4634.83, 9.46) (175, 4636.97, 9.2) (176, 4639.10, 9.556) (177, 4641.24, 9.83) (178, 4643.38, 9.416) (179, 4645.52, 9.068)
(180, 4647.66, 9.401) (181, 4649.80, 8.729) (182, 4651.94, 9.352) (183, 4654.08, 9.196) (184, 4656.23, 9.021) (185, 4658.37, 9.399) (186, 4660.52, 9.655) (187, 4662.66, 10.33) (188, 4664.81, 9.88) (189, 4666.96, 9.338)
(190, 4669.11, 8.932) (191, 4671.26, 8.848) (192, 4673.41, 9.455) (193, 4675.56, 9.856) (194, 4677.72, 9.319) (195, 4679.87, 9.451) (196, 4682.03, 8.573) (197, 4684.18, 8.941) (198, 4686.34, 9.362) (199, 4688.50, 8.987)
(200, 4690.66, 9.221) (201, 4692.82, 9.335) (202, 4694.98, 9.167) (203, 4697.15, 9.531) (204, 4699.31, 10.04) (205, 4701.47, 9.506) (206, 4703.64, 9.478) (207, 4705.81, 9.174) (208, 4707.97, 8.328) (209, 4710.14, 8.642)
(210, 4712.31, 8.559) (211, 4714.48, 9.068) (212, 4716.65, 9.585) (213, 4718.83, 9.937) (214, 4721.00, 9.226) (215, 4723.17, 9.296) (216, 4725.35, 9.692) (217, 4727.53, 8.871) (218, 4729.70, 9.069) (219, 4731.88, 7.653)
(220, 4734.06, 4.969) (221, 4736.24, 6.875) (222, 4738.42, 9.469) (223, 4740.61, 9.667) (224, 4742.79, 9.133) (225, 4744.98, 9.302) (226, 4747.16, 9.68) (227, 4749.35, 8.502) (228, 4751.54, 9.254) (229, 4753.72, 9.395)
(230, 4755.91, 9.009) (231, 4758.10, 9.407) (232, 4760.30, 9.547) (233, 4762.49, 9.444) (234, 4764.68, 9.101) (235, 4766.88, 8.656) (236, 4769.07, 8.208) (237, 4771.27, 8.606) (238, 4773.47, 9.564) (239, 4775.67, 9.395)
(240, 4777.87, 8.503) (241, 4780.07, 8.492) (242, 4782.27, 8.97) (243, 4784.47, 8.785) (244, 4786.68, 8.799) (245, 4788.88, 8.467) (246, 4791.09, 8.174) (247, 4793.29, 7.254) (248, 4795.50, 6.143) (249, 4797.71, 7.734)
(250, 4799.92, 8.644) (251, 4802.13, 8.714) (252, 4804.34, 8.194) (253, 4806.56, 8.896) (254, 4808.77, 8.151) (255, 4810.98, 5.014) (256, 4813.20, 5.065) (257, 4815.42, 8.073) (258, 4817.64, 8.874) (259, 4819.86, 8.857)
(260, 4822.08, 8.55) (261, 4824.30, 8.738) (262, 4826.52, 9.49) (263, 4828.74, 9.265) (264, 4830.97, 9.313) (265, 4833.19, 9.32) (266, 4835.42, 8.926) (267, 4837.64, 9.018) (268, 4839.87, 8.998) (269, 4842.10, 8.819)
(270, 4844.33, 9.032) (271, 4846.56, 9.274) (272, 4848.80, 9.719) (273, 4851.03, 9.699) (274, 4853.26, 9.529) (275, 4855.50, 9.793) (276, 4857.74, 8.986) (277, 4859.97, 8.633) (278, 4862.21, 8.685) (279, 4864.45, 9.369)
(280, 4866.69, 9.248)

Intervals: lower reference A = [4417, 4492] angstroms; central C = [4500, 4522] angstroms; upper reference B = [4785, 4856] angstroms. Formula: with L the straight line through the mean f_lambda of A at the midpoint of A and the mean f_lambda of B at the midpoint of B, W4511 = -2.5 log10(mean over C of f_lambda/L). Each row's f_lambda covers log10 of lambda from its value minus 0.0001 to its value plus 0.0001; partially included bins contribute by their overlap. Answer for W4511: 0.13 mag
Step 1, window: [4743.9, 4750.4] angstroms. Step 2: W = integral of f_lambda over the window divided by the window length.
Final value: 9.17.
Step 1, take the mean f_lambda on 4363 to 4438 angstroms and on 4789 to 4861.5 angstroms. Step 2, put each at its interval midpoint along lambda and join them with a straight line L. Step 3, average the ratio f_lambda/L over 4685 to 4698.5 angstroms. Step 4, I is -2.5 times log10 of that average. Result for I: 0.13 mag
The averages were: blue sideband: 14.7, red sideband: 8.53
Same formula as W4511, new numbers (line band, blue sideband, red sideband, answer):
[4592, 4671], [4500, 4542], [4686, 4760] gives -0.058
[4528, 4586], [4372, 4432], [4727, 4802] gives 0.254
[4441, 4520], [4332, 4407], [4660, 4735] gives 0.273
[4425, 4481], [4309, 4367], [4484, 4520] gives 0.133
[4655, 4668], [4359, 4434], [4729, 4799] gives 0.087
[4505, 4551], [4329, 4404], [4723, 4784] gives 0.412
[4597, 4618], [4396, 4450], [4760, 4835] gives 0.103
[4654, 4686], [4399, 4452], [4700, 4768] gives 0.056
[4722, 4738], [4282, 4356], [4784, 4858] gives 0.439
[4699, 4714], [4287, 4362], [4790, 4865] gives 0.384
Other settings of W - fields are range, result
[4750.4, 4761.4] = 9.32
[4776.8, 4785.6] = 8.69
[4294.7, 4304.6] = 51.4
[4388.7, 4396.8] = 16.7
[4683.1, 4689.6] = 9.1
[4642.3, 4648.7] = 9.29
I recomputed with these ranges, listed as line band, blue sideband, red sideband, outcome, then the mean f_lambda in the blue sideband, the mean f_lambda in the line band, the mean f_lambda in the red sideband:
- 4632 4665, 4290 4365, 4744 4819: 0.41 mag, 26.4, 9.42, 8.47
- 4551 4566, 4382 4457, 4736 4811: 0.17 mag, 13.6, 9.98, 8.67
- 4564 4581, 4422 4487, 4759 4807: 0.09 mag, 12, 9.89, 8.55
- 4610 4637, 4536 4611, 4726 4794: -0.08 mag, 9.82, 10.2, 8.73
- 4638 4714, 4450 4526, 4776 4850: 0.02 mag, 10.9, 9.28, 8.45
